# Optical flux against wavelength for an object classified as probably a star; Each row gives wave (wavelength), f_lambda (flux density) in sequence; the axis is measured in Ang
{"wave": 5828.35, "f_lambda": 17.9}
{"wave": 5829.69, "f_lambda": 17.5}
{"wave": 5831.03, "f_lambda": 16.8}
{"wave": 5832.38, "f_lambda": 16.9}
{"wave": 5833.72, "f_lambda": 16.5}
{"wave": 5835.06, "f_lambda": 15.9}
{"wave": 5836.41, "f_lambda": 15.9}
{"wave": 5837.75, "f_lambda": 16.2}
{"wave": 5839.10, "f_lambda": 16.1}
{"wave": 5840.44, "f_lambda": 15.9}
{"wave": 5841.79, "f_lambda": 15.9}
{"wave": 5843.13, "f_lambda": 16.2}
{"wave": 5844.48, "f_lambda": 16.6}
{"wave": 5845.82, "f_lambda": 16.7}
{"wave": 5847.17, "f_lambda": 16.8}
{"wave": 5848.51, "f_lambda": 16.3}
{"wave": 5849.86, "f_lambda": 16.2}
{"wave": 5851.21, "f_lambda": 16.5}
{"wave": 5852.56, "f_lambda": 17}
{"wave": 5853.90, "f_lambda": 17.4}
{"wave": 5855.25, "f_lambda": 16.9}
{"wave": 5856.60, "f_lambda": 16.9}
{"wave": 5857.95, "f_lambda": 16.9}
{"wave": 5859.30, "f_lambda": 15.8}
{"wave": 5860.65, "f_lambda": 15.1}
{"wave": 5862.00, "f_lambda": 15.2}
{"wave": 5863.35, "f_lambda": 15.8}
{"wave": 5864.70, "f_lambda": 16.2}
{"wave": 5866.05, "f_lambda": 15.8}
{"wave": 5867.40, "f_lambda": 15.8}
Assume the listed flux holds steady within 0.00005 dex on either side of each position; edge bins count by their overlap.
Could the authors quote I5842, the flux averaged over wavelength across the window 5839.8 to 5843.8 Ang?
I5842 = 16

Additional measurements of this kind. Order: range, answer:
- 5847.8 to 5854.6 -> 16.7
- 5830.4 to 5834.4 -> 16.7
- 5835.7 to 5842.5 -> 16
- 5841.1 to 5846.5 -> 16.3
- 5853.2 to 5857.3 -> 17.1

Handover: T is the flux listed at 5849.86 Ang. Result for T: 16.2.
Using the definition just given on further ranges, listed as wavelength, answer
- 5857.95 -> 16.9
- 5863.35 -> 15.8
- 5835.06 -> 15.9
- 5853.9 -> 17.4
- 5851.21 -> 16.5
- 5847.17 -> 16.8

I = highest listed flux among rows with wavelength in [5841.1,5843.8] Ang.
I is 16.2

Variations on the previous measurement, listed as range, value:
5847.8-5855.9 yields 17.4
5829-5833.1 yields 17.5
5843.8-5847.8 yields 16.8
